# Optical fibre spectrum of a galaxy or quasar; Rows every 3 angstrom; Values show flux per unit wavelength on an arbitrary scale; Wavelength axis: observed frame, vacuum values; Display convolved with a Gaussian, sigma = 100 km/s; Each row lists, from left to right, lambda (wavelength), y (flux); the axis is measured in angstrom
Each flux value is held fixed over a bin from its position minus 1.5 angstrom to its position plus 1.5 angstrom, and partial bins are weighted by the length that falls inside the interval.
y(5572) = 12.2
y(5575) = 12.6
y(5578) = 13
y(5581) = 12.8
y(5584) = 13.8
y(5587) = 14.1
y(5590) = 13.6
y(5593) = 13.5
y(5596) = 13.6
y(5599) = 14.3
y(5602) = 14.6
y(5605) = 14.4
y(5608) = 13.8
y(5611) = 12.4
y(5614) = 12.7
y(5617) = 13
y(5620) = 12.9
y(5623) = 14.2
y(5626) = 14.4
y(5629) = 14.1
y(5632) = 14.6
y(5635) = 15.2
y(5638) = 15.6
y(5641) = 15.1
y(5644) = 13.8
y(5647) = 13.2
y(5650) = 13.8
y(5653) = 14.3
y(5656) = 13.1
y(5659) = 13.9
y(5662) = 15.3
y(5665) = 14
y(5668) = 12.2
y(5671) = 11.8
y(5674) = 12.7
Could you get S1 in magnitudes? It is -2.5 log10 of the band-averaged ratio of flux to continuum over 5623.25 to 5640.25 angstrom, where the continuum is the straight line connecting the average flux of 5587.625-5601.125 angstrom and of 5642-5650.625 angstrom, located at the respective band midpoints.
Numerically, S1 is -0.08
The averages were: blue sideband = 13.8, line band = 14.8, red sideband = 13.7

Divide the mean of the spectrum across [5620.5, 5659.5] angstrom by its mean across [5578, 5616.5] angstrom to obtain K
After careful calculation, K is 1.05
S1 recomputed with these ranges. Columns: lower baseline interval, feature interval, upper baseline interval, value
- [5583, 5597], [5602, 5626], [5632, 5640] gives 0.08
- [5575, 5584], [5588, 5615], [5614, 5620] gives -0.06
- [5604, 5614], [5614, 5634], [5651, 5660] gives -0.03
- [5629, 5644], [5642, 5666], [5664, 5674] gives -0.02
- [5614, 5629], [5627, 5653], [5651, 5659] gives -0.06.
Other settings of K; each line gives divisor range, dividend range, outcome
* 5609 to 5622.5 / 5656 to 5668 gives 1.08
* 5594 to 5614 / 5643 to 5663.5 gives 1.01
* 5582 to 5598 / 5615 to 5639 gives 1.04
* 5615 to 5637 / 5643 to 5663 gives 0.99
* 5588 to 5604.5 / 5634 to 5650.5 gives 1.04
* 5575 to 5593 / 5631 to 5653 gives 1.08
